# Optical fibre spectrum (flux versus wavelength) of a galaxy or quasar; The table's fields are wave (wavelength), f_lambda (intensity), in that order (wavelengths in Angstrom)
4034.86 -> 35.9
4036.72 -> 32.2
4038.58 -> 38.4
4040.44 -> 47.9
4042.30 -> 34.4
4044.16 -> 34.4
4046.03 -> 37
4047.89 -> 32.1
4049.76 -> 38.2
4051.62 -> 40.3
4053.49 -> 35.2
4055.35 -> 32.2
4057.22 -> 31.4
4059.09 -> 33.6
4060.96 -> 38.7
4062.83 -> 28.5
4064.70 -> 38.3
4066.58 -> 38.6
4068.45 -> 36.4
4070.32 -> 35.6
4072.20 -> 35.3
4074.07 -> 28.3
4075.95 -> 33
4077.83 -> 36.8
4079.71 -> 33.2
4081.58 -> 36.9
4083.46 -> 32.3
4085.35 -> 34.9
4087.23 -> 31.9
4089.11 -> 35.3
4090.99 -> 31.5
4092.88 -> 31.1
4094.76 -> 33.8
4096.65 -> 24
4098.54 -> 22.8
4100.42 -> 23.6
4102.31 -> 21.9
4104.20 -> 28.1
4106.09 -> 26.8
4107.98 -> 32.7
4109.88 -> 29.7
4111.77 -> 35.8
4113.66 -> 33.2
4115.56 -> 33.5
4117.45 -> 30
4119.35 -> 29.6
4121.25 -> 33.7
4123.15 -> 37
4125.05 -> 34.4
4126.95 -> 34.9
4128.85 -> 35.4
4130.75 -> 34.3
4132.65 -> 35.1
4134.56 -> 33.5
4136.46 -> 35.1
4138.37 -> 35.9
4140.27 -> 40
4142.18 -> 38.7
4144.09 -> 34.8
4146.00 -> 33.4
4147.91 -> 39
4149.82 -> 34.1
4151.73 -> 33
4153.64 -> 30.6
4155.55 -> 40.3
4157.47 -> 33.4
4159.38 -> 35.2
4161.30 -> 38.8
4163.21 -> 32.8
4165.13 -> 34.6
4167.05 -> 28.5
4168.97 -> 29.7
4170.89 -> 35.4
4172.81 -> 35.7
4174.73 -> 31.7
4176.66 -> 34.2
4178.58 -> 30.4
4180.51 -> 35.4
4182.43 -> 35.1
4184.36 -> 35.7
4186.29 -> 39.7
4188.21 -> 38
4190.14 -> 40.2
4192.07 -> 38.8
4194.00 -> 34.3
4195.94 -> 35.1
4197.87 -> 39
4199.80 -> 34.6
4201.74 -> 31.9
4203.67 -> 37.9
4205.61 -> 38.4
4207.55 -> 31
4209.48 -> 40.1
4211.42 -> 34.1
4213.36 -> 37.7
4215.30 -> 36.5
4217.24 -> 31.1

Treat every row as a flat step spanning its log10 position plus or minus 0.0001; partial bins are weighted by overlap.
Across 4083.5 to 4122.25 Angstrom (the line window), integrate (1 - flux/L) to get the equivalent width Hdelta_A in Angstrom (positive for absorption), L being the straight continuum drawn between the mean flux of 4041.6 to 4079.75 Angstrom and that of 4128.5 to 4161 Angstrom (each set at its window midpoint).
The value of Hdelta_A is 5.4 Angstrom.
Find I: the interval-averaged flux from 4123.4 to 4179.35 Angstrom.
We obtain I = 34.6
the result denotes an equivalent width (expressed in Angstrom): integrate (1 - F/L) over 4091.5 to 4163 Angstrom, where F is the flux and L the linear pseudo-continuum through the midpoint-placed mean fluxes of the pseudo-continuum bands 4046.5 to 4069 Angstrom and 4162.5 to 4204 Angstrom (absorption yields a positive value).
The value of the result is 4.4 Angstrom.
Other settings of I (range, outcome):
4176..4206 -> 36.1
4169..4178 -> 33.6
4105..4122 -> 31.6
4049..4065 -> 35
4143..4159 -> 34.9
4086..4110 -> 28.7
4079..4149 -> 32.7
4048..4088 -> 34.7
